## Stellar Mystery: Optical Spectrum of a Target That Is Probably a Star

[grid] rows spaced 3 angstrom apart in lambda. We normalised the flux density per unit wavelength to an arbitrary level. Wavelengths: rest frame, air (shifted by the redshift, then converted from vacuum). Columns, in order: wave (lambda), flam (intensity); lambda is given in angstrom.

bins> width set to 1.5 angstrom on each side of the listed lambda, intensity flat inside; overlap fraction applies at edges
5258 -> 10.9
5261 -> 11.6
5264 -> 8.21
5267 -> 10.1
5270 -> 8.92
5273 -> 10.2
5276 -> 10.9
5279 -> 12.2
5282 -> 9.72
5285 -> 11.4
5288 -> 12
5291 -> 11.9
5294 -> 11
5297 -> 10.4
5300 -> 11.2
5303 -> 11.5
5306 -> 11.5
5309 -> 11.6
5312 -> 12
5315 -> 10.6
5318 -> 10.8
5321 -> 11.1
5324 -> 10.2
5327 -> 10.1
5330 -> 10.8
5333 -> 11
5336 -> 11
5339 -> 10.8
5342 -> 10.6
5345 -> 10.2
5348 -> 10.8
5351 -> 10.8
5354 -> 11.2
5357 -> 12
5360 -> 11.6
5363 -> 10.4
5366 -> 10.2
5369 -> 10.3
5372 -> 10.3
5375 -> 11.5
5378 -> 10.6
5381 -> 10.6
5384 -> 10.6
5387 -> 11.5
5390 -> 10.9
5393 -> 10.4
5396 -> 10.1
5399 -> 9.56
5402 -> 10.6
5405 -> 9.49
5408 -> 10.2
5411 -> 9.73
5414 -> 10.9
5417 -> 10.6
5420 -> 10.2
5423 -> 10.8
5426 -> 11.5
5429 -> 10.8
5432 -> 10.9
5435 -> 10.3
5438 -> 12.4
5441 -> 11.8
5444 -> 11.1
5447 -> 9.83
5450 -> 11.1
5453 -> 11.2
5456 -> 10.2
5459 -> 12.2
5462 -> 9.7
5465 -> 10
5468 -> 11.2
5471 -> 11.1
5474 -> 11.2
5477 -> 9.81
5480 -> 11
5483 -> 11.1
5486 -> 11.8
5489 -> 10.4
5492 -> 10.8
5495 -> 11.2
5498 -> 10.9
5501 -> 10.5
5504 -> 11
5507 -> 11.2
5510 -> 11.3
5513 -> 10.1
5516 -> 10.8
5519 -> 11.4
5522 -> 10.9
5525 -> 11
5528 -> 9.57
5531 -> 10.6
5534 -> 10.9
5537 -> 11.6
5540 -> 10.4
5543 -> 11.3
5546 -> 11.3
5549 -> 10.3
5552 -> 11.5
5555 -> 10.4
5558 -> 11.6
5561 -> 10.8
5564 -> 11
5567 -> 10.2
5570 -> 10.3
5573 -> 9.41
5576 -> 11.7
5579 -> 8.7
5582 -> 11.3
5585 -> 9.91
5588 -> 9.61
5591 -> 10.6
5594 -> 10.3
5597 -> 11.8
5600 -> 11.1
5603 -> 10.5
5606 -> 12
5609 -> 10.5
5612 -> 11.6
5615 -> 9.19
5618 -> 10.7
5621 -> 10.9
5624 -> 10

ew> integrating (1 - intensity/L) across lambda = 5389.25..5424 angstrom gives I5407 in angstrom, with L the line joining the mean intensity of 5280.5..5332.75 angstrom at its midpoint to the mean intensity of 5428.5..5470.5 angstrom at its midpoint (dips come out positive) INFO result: 2.2 angstrom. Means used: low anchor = 11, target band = 10.3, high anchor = 10.9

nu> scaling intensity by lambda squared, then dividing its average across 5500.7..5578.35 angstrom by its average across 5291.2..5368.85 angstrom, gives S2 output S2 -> 1.07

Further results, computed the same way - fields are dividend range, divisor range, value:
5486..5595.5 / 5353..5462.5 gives 1.05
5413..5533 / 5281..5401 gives 1.05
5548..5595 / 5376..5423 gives 1.07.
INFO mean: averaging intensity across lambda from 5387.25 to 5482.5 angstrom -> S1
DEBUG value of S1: 10.7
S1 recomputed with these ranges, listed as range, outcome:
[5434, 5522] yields 10.9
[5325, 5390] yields 10.8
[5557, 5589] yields 10.4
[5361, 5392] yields 10.7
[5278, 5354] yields 11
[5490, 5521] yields 10.9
